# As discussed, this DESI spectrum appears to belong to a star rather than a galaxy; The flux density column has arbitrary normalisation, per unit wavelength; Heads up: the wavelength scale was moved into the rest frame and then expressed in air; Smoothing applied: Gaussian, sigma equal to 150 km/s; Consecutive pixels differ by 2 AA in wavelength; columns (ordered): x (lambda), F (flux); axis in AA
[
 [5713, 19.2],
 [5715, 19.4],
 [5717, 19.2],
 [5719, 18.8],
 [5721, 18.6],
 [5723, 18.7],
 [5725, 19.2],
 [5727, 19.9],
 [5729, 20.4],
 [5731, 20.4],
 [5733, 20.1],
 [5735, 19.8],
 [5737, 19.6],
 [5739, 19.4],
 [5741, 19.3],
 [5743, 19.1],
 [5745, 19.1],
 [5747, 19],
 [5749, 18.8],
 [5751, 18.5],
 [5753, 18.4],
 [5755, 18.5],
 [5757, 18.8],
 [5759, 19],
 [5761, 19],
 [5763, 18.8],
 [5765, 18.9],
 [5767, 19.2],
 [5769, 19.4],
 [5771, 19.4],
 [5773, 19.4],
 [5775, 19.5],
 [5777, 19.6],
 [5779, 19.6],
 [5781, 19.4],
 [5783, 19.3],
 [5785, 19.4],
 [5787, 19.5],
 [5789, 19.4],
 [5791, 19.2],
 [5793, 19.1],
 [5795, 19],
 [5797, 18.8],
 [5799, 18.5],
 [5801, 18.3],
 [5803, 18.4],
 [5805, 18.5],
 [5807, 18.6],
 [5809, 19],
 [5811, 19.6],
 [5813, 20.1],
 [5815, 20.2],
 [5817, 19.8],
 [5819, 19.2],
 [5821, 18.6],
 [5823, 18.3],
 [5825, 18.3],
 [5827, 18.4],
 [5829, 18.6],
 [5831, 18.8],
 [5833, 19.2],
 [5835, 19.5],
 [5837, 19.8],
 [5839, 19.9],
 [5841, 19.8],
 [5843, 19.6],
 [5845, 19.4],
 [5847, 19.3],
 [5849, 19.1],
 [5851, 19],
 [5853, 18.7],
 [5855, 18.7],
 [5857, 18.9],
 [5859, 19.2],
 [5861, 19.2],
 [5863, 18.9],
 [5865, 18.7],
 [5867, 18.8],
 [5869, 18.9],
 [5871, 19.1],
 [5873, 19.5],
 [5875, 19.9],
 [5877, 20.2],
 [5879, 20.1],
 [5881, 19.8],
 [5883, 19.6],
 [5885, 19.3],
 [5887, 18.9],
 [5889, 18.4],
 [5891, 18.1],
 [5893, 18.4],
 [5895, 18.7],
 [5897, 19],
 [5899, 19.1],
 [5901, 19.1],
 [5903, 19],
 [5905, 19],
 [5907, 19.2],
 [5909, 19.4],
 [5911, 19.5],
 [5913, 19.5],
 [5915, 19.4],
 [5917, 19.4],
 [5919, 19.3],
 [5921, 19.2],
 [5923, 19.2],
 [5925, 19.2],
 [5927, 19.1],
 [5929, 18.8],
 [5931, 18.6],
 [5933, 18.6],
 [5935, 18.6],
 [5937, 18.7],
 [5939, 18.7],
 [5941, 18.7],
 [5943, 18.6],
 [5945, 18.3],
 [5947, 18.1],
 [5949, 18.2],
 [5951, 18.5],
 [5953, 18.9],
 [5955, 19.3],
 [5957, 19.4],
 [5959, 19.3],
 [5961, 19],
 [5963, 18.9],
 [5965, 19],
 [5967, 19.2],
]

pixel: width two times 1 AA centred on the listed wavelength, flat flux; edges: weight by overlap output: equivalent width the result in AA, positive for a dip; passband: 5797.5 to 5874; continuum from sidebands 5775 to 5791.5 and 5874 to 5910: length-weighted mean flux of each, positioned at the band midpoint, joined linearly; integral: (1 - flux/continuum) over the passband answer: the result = 0.99 AA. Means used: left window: 19.4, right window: 19.2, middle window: 19.1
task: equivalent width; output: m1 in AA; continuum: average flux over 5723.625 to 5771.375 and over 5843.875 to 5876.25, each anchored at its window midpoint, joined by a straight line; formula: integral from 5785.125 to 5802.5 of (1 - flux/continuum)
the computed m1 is 0.2 AA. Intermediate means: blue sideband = 19.2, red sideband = 19.1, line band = 19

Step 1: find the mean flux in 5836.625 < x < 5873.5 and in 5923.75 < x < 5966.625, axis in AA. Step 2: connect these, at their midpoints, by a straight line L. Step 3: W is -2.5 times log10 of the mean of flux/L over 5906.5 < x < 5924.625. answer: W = -0.02 mag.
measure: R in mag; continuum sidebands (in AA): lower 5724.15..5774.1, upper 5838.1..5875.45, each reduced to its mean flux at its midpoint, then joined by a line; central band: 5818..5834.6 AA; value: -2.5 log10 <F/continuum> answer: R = 0.03 mag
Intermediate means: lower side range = 19.3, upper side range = 19.2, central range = 18.7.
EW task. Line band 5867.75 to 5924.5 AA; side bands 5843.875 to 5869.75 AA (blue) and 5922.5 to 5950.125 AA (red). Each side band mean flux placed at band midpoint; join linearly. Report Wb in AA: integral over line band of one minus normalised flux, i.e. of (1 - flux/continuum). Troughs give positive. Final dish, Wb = -1.2 AA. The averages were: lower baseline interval 19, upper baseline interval 18.7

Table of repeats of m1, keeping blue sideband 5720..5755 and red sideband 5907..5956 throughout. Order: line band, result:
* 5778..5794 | -0.1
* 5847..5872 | 0.1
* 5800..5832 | 0.4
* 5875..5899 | -0.2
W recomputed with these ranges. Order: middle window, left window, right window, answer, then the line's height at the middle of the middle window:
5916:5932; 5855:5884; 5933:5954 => -0.02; 18.7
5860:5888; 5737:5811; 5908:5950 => -0.02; 19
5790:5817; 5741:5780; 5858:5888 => 0.01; 19.2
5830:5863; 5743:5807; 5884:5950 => -0.02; 19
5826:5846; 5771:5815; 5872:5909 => -0.01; 19.2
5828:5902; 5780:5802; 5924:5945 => -0.01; 18.9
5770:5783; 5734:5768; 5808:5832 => -0.02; 19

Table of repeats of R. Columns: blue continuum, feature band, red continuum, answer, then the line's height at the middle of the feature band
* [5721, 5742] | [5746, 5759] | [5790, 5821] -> 0.04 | 19.5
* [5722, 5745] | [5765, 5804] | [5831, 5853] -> 0.02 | 19.5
